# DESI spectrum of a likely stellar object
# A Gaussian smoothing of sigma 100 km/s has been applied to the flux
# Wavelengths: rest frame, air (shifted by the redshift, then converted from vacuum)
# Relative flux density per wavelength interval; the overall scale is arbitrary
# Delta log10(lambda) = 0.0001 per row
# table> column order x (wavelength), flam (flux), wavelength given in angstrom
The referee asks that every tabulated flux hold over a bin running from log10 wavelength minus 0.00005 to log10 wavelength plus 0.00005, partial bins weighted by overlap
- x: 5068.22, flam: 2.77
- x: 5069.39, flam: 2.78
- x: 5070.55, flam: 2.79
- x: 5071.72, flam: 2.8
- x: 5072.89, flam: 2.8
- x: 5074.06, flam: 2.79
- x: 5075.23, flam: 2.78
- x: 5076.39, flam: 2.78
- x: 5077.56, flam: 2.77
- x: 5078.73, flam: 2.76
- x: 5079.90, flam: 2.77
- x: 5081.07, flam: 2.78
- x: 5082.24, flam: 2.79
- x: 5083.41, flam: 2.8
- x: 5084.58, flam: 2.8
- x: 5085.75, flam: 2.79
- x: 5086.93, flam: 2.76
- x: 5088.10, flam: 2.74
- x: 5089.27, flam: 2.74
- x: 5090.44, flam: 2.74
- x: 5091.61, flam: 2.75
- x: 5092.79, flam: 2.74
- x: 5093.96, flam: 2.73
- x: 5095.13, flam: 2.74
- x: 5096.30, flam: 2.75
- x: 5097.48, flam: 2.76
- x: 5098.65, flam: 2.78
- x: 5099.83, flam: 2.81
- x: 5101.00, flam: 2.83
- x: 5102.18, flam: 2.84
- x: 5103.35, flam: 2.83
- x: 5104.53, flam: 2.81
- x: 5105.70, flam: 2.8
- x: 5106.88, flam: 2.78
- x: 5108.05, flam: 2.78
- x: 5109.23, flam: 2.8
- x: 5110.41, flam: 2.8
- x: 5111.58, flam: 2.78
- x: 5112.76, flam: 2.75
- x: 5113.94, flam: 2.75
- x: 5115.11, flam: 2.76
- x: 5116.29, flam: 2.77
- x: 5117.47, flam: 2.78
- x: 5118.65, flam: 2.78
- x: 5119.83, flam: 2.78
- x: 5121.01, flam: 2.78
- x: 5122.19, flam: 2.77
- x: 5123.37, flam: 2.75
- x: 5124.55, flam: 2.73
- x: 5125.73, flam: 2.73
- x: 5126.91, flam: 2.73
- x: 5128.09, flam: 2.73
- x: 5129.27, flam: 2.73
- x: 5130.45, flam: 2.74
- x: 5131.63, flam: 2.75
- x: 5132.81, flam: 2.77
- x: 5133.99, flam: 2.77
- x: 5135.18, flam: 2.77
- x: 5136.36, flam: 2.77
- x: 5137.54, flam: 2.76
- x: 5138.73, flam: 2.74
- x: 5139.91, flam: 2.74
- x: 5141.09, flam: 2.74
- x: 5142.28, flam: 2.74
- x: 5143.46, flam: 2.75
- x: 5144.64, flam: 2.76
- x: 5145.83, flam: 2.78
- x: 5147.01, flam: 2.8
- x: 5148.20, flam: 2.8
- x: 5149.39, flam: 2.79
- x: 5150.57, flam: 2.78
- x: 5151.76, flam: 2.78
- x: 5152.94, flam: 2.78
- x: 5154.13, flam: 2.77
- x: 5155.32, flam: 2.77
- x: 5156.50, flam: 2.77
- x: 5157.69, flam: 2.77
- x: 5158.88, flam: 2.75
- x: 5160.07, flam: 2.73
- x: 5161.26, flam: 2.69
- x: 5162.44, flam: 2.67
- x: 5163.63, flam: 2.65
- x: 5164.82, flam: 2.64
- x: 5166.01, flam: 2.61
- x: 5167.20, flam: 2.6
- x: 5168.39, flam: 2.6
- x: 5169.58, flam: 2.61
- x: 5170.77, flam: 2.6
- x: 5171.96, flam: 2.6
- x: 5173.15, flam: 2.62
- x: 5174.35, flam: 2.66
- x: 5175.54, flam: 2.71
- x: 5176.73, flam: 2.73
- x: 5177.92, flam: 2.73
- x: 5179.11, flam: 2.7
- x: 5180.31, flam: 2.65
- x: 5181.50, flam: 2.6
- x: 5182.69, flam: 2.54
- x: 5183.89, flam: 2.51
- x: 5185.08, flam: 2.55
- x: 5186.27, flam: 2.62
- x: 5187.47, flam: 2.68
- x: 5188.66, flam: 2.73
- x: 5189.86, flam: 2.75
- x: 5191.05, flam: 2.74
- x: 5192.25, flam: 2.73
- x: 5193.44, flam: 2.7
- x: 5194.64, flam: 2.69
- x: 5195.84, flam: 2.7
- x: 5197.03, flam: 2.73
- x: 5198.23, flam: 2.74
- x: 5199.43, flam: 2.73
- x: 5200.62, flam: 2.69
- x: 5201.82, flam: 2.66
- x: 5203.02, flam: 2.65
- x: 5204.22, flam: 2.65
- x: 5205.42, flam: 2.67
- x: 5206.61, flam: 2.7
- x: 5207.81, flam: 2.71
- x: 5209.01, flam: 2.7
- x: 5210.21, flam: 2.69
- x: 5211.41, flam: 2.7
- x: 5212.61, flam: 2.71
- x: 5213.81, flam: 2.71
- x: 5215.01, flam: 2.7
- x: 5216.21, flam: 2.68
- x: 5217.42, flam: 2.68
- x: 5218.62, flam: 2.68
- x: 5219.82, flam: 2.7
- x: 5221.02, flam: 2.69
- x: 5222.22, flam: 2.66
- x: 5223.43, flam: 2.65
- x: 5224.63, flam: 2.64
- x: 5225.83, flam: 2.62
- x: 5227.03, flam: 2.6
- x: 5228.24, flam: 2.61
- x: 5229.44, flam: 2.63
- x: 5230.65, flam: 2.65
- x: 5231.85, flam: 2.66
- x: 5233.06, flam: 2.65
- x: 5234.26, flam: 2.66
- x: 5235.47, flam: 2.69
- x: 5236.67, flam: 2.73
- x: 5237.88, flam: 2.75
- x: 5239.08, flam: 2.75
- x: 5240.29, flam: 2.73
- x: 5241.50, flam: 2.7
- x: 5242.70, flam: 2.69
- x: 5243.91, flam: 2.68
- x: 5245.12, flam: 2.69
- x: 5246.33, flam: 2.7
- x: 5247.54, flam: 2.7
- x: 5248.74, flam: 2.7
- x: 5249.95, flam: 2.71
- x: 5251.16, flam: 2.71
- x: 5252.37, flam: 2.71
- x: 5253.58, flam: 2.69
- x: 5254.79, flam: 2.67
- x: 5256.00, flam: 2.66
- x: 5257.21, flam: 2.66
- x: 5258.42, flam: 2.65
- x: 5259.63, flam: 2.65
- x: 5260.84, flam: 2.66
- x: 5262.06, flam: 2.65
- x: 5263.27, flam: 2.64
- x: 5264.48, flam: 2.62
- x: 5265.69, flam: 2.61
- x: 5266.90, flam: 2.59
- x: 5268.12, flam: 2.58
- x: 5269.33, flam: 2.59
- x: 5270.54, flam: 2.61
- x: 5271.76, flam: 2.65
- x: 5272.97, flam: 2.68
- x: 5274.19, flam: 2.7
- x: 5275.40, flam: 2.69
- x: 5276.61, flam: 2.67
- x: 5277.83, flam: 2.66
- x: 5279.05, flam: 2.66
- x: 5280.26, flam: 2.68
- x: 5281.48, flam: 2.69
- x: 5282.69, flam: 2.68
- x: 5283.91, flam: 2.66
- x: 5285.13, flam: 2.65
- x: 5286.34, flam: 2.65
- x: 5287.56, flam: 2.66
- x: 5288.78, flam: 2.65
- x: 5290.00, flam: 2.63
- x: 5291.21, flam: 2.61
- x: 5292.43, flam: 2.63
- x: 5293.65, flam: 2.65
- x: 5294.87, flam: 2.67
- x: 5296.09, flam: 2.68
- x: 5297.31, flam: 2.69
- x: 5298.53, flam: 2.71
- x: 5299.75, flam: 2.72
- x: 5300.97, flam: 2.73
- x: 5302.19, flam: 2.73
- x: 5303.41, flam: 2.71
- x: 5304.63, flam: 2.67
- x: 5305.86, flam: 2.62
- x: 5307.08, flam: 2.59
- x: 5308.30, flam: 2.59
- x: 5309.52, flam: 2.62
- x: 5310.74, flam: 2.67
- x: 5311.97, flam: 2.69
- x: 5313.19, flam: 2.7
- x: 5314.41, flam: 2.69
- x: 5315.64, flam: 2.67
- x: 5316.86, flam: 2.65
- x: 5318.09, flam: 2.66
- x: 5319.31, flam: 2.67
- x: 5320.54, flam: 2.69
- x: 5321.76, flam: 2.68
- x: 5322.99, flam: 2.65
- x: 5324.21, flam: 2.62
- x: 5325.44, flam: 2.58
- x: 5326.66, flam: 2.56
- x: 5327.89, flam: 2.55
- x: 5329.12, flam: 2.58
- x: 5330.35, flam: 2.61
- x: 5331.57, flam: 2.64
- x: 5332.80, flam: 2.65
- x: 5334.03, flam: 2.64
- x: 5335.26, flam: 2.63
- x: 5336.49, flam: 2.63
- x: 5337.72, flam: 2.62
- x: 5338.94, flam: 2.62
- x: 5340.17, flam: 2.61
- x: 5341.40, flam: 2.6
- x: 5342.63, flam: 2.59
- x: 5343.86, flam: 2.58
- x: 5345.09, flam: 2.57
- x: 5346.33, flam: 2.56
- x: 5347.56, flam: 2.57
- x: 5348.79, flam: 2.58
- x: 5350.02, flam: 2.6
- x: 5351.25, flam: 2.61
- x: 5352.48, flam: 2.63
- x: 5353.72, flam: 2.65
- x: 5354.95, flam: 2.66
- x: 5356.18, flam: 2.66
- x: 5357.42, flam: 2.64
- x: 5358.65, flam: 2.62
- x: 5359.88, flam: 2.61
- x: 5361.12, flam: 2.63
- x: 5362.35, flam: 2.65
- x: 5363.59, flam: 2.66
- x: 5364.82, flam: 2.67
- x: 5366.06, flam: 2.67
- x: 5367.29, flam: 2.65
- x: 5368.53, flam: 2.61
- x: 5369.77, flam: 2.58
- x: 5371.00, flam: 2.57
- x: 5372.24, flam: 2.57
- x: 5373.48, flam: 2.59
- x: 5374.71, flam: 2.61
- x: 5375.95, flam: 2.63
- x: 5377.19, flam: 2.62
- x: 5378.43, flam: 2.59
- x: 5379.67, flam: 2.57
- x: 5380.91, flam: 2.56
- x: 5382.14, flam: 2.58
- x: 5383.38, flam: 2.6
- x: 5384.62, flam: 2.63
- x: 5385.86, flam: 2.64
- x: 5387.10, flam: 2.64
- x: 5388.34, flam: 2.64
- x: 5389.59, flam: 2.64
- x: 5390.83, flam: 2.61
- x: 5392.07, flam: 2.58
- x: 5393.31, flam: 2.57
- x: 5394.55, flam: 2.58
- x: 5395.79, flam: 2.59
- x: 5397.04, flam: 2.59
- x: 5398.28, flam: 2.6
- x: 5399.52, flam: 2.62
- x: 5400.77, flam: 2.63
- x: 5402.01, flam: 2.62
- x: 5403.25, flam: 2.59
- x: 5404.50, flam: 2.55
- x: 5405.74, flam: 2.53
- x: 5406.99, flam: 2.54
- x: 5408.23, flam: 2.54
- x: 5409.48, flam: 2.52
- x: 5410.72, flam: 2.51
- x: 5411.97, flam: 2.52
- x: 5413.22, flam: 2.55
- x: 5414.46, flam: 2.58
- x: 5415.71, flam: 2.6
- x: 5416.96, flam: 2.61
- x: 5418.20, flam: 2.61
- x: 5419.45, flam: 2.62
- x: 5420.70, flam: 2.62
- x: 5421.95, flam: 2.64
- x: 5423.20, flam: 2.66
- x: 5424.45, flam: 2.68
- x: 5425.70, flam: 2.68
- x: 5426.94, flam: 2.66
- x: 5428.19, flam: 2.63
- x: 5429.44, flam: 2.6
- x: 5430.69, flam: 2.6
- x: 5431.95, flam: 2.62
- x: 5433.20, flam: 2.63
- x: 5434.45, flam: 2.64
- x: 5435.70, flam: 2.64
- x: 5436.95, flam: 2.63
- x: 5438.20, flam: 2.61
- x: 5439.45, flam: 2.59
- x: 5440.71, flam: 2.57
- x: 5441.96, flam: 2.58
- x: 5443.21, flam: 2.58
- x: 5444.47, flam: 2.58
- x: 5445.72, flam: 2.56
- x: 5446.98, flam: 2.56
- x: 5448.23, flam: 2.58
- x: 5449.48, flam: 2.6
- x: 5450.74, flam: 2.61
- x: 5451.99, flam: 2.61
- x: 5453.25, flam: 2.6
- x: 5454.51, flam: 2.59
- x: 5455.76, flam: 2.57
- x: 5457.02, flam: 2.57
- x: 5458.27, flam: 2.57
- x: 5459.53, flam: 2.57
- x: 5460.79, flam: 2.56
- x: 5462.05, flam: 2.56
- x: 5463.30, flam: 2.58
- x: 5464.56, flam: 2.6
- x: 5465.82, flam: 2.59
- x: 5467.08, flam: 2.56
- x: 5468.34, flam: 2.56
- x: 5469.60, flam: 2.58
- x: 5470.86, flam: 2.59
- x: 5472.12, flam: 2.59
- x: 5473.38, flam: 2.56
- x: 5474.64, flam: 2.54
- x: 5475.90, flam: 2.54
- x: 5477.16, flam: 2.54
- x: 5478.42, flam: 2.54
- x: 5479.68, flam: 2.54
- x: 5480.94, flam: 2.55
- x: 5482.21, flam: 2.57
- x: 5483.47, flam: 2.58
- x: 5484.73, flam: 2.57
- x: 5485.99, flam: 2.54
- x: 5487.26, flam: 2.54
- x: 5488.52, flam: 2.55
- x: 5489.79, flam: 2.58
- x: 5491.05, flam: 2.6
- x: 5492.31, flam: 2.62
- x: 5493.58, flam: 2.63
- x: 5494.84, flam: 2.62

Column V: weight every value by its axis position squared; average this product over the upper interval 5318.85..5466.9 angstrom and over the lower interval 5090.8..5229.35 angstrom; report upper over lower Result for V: 1.0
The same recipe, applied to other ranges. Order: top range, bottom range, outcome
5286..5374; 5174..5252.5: 1.03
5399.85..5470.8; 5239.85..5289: 1.04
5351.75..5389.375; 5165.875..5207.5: 1.05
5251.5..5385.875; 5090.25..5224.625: 1.03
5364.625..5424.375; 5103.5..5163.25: 1.04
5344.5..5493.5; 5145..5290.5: 1.04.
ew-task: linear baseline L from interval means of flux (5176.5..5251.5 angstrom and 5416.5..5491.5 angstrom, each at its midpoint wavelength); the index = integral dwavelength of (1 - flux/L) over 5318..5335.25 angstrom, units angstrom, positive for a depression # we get 0.1 angstrom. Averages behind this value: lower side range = 2.68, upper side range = 2.59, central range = 2.63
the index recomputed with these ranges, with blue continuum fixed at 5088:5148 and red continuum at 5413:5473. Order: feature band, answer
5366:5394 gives 0.3 angstrom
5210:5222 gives 0.1 angstrom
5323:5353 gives 0.6 angstrom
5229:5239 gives 0.1 angstrom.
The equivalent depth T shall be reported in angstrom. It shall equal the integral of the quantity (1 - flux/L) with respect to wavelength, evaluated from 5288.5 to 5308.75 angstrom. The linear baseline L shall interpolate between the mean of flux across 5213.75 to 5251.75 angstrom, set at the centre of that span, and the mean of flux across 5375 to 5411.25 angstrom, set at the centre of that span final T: -0.2 angstrom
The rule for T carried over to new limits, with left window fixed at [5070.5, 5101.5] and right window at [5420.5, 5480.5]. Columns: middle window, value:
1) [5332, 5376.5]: 0.4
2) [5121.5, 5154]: -0.1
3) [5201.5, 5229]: 0.4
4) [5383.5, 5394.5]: 0.0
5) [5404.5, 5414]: 0.3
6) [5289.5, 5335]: 0.2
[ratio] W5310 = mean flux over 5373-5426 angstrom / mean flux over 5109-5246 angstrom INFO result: 0.96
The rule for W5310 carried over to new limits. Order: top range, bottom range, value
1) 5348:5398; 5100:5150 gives 0.94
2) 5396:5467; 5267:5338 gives 0.98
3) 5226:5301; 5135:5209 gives 0.99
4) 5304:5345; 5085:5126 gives 0.95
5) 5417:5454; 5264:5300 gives 0.98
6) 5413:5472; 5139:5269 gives 0.97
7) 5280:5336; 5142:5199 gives 0.98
